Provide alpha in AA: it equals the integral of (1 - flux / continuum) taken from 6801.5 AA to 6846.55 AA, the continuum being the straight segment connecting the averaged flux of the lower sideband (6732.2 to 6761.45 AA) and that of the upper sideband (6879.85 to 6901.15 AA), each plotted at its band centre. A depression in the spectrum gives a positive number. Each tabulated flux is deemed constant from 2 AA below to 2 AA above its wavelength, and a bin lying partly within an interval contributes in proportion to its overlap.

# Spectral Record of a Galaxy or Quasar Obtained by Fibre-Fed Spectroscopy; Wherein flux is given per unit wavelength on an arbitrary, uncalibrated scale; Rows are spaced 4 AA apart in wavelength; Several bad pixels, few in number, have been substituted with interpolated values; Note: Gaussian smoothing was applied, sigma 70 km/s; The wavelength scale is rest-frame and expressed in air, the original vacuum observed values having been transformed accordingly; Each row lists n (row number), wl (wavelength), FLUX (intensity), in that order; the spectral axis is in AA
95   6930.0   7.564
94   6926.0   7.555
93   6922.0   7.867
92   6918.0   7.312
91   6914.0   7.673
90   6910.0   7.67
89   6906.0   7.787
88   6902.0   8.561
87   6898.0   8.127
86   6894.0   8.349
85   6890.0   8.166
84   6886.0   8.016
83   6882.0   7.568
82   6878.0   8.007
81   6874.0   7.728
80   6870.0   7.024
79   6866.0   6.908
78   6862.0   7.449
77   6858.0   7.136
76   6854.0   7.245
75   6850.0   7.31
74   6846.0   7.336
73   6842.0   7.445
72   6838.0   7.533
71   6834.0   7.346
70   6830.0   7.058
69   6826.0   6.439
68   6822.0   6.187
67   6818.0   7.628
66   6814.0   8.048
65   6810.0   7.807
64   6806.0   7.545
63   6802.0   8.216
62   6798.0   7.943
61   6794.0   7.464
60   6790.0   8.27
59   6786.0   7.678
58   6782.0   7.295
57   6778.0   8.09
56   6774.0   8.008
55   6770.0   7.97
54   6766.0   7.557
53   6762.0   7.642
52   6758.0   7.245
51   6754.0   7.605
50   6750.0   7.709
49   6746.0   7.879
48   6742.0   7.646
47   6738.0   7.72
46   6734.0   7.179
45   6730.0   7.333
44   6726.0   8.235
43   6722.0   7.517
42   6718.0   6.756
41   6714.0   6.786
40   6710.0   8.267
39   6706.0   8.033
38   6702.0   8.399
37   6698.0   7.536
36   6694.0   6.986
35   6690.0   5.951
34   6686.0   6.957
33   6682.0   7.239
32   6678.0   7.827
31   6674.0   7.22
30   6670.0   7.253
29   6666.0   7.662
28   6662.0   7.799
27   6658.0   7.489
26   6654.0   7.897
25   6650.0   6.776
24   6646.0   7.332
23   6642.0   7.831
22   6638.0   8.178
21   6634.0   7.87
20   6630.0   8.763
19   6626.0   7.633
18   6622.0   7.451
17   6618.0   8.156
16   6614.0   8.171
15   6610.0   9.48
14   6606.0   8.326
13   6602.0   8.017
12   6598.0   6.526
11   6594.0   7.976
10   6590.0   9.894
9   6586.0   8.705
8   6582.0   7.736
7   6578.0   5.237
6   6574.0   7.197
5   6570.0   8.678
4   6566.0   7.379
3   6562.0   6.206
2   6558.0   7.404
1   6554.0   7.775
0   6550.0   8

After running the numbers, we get 2.8 AA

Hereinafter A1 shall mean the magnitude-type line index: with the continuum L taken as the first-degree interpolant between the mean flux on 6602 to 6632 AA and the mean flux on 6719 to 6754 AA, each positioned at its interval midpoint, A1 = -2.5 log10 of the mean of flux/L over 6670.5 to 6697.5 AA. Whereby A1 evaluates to 0.12 mag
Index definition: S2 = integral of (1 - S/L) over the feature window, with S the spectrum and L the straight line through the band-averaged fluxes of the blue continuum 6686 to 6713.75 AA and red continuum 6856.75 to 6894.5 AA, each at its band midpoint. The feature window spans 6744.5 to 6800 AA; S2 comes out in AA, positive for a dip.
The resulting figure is -1.7 AA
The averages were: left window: 7.44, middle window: 7.74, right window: 7.62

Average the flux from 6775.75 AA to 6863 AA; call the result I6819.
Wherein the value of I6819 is 7.48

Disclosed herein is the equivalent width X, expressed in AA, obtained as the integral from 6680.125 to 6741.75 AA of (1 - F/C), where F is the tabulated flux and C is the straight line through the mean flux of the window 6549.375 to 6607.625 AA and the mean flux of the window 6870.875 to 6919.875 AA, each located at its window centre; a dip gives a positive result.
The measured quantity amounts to 2.8 AA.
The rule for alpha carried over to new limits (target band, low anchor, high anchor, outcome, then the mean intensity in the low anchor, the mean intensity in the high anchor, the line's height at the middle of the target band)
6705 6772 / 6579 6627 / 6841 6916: 2.6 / 8.12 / 7.66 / 7.9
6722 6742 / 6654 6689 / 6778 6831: -0.4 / 7.42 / 7.54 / 7.47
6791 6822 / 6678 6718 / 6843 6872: -2.0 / 7.34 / 7.21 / 7.25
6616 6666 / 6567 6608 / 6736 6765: 0.0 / 7.82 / 7.63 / 7.76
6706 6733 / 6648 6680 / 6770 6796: 0.5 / 7.49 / 7.81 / 7.64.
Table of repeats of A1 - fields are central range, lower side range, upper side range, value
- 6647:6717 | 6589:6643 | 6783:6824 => 0.08 mag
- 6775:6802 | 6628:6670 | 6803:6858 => -0.06 mag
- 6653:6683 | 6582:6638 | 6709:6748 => 0.05 mag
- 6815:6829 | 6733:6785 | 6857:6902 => 0.12 mag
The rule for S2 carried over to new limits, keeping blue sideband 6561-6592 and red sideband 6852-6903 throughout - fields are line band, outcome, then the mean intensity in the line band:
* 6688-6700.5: 1.3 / 6.89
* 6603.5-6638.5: -2.5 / 8.22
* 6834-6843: 0.3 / 7.46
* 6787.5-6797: -0.2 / 7.87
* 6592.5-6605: 0.2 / 7.55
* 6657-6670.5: 0.2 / 7.59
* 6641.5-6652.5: 0.6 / 7.27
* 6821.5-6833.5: 1.5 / 6.71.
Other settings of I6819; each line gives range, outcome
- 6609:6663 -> 7.89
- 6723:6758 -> 7.64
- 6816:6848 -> 7.12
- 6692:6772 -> 7.6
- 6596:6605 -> 7.39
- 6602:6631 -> 8.25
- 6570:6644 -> 7.97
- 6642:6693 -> 7.3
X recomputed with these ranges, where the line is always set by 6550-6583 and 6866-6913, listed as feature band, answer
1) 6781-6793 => -0.2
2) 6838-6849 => 0.5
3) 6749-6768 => 0.2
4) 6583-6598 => -2.5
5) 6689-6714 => -0.1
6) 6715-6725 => 0.4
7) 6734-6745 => -0.1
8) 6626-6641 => -1.6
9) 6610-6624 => -1.6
